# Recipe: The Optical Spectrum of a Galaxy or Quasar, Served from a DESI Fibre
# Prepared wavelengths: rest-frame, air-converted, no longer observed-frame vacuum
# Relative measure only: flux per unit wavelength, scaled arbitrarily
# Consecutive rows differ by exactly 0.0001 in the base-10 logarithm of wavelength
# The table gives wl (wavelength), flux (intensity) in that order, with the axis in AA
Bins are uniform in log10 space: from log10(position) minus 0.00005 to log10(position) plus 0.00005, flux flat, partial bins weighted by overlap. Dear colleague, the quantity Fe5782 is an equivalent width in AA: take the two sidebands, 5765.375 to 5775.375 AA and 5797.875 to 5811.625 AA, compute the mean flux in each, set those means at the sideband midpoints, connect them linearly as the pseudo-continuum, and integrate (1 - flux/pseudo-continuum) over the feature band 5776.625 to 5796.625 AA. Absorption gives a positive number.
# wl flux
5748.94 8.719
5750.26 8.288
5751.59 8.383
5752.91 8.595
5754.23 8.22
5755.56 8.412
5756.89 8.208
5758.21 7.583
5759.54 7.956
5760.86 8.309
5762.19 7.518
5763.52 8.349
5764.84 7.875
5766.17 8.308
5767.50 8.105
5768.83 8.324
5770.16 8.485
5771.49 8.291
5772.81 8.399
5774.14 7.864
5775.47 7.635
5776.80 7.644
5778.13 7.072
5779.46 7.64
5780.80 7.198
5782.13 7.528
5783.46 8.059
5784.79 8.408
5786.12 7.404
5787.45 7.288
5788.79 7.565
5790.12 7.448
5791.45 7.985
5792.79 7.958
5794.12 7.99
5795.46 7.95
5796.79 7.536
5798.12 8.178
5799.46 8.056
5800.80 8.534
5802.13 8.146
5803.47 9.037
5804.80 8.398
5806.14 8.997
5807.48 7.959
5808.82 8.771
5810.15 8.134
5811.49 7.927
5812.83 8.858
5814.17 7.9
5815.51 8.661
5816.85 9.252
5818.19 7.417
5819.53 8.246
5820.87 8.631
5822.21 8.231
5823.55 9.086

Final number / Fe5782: 1.5 AA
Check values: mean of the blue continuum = 8.21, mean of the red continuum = 8.4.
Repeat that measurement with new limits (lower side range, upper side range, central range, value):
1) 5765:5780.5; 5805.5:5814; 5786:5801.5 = 0.7 AA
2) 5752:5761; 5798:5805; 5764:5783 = 0.9 AA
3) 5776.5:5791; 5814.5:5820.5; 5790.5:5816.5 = -0.7 AA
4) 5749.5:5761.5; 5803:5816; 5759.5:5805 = 2.1 AA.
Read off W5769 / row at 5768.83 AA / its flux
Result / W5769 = 8.324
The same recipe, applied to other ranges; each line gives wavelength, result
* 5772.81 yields 8.399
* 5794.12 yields 7.99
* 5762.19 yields 7.518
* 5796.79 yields 7.536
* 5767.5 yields 8.105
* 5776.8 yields 7.644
